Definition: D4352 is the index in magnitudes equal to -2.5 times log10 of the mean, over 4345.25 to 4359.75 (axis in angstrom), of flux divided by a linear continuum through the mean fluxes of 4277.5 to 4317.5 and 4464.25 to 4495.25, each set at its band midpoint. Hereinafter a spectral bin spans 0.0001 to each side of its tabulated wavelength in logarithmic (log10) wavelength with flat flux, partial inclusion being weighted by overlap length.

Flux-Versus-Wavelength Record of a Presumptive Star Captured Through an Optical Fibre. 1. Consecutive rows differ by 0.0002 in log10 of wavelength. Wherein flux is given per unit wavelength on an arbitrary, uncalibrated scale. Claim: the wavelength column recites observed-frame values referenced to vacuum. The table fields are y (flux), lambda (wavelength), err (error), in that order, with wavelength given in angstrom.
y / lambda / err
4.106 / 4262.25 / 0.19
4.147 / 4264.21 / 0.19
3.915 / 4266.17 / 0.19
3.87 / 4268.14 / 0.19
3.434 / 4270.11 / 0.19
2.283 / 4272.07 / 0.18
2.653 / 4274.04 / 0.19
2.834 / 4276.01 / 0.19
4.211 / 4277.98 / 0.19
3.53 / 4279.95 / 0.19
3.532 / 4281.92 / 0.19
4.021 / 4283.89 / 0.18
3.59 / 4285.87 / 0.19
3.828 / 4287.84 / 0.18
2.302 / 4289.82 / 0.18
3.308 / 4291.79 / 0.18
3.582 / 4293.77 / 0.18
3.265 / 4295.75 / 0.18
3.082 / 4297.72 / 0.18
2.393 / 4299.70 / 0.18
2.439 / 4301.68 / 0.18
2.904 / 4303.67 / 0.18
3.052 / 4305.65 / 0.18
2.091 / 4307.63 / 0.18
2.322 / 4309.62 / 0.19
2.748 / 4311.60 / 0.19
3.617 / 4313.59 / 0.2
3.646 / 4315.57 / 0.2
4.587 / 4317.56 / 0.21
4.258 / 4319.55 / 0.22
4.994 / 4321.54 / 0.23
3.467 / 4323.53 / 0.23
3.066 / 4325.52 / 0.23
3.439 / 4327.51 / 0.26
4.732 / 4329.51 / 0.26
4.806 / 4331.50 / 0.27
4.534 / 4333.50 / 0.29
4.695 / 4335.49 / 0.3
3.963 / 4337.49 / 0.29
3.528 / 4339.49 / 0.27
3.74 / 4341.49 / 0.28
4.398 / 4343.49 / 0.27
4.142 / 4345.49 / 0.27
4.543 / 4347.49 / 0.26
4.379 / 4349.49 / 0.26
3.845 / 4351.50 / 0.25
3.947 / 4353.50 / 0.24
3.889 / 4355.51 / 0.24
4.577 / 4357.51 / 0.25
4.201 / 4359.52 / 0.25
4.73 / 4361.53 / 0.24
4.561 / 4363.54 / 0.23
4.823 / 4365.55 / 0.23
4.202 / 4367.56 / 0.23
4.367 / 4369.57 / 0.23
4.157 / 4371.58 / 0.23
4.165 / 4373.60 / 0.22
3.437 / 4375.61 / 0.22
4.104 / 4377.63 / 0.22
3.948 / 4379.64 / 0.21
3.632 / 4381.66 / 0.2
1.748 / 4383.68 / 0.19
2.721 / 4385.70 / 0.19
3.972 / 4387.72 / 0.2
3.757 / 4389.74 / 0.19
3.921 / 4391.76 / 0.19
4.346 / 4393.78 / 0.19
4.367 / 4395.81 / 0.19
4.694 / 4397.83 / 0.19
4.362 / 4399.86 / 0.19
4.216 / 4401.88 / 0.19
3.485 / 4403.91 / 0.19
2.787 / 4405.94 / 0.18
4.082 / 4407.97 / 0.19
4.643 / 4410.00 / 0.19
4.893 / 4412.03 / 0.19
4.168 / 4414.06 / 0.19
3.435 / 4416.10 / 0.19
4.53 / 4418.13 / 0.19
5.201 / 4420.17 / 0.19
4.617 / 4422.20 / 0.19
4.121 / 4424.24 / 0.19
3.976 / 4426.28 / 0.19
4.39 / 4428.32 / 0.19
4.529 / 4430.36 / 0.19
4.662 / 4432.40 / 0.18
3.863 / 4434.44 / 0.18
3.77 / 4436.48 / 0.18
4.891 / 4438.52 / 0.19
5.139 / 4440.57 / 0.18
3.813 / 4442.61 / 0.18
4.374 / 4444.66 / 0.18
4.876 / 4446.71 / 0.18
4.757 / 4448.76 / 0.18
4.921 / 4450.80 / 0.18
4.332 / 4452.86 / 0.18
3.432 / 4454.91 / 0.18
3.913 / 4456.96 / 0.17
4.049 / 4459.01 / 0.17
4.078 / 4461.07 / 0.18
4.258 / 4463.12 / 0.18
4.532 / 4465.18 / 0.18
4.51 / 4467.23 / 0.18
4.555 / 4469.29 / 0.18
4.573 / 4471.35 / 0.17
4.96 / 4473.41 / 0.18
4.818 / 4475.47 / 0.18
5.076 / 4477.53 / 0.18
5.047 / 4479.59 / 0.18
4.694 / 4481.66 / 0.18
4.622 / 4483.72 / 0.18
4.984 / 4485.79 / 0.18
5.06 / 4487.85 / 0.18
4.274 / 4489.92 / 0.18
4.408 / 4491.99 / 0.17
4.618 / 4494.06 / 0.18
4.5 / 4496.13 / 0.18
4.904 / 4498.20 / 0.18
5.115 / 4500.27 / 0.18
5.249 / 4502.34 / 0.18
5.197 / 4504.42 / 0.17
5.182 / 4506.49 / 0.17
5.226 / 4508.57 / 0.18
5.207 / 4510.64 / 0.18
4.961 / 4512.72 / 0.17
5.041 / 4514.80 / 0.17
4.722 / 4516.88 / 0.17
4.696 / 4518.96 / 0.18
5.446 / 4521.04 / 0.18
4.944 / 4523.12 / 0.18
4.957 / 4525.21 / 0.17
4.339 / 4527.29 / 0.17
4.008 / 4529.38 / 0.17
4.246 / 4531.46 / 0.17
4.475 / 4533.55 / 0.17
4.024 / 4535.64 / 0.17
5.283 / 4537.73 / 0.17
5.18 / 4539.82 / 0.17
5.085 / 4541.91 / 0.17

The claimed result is -0.15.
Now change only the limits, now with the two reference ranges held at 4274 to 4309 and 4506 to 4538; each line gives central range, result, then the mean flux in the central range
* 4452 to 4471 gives 0.04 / 4.2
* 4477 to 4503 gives -0.06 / 4.8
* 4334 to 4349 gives -0.19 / 4.17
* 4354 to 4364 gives -0.20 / 4.36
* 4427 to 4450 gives -0.07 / 4.46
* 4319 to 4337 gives -0.23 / 4.21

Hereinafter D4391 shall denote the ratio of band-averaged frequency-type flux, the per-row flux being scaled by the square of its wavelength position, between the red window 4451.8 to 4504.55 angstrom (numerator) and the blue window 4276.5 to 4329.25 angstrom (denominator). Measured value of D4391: 1.5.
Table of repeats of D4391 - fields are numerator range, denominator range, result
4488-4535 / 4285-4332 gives 1.56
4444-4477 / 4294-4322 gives 1.48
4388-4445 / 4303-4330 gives 1.28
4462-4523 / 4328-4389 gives 1.26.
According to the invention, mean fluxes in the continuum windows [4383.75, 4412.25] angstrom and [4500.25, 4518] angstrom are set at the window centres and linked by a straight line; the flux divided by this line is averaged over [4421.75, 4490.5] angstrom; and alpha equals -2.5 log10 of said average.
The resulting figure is 0.01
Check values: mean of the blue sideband 3.92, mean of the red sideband 5.1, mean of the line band 4.49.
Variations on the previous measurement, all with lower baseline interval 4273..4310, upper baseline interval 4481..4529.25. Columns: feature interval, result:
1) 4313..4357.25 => -0.185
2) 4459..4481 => -0.007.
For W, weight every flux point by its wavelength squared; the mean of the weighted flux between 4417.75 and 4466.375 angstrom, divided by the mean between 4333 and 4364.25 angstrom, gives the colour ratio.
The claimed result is 1.08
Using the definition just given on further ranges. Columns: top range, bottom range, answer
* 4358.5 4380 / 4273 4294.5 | 1.30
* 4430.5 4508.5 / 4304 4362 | 1.25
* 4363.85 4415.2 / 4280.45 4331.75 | 1.21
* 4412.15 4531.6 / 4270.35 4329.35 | 1.51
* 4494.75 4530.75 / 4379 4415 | 1.34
